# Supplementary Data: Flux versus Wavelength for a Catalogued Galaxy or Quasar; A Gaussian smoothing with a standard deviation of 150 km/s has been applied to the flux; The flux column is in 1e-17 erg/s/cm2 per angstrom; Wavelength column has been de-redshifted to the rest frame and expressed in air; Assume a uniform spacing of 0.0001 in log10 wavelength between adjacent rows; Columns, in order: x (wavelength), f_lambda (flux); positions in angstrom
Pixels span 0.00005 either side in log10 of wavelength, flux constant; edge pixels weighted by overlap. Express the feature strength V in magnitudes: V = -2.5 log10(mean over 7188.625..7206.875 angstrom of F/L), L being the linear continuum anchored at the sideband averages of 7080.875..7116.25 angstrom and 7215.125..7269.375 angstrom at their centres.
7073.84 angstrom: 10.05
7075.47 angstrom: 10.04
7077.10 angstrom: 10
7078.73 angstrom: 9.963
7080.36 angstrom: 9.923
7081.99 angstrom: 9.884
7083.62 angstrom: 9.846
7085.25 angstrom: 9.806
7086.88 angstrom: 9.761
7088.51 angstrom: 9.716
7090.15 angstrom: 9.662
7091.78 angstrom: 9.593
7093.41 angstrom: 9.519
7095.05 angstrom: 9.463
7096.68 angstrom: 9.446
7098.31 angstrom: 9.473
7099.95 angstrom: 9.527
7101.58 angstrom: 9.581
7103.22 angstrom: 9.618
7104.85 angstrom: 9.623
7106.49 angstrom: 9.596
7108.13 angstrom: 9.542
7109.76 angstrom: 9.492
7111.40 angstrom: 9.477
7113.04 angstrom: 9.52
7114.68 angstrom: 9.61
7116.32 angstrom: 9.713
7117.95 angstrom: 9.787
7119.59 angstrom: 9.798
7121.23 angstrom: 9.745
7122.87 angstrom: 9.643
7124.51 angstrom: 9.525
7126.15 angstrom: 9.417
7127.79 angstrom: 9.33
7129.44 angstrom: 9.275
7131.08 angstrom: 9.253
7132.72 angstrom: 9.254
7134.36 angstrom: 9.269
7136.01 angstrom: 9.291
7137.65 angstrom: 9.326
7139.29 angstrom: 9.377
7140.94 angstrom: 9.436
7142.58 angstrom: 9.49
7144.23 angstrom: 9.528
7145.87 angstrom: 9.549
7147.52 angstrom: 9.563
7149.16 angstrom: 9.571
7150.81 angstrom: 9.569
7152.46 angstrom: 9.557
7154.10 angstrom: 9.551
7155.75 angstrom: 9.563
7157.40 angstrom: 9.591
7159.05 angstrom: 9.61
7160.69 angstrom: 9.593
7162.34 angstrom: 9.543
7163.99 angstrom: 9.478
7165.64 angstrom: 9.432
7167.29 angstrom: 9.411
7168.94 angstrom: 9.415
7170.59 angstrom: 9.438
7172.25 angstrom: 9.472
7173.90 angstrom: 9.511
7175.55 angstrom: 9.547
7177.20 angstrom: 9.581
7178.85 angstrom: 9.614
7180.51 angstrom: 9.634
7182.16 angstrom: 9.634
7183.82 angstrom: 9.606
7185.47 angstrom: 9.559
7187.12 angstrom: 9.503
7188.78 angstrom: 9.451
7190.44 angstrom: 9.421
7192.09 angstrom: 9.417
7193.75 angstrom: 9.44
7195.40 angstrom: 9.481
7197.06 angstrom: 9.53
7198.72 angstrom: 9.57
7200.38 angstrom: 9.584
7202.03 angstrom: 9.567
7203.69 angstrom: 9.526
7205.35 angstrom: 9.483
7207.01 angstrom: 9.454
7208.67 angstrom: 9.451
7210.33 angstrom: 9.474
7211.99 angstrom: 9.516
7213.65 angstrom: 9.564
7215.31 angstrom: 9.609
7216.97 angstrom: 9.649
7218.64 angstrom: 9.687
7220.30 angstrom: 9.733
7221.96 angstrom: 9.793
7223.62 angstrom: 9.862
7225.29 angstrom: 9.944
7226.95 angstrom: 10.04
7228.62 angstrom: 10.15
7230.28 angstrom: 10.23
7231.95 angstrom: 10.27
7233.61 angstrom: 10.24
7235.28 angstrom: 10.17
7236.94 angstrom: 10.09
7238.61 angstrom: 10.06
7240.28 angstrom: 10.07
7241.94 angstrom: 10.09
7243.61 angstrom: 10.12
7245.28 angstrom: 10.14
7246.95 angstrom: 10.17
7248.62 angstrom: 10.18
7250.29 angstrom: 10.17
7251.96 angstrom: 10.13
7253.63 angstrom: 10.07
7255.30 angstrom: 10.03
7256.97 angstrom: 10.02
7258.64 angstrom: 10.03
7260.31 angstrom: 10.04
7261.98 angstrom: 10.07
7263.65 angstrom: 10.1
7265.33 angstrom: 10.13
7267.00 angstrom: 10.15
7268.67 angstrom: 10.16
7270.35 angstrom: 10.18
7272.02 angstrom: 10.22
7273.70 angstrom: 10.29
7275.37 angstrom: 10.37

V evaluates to 0.05 mag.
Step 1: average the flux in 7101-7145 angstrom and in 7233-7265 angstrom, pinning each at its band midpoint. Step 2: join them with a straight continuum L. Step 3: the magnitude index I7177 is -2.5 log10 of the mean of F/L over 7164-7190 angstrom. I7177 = 0.027 mag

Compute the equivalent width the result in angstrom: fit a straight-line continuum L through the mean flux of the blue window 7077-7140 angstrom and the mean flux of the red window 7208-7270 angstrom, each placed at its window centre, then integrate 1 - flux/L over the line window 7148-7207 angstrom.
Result 1.61 angstrom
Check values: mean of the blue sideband 9.58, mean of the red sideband 9.99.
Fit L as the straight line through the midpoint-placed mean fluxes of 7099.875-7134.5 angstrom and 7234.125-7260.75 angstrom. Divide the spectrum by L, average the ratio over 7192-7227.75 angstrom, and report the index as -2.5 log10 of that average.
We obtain 0.04 mag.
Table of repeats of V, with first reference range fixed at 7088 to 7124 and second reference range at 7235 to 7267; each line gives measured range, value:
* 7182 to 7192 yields 0.041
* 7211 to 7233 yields 0.016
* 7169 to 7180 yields 0.036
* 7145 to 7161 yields 0.021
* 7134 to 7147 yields 0.034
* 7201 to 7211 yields 0.050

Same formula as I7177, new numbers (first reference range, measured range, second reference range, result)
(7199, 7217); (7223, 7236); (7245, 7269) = -0.04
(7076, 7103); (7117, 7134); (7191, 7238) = 0.02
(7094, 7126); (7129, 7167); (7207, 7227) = 0.02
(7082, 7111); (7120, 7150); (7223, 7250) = 0.04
